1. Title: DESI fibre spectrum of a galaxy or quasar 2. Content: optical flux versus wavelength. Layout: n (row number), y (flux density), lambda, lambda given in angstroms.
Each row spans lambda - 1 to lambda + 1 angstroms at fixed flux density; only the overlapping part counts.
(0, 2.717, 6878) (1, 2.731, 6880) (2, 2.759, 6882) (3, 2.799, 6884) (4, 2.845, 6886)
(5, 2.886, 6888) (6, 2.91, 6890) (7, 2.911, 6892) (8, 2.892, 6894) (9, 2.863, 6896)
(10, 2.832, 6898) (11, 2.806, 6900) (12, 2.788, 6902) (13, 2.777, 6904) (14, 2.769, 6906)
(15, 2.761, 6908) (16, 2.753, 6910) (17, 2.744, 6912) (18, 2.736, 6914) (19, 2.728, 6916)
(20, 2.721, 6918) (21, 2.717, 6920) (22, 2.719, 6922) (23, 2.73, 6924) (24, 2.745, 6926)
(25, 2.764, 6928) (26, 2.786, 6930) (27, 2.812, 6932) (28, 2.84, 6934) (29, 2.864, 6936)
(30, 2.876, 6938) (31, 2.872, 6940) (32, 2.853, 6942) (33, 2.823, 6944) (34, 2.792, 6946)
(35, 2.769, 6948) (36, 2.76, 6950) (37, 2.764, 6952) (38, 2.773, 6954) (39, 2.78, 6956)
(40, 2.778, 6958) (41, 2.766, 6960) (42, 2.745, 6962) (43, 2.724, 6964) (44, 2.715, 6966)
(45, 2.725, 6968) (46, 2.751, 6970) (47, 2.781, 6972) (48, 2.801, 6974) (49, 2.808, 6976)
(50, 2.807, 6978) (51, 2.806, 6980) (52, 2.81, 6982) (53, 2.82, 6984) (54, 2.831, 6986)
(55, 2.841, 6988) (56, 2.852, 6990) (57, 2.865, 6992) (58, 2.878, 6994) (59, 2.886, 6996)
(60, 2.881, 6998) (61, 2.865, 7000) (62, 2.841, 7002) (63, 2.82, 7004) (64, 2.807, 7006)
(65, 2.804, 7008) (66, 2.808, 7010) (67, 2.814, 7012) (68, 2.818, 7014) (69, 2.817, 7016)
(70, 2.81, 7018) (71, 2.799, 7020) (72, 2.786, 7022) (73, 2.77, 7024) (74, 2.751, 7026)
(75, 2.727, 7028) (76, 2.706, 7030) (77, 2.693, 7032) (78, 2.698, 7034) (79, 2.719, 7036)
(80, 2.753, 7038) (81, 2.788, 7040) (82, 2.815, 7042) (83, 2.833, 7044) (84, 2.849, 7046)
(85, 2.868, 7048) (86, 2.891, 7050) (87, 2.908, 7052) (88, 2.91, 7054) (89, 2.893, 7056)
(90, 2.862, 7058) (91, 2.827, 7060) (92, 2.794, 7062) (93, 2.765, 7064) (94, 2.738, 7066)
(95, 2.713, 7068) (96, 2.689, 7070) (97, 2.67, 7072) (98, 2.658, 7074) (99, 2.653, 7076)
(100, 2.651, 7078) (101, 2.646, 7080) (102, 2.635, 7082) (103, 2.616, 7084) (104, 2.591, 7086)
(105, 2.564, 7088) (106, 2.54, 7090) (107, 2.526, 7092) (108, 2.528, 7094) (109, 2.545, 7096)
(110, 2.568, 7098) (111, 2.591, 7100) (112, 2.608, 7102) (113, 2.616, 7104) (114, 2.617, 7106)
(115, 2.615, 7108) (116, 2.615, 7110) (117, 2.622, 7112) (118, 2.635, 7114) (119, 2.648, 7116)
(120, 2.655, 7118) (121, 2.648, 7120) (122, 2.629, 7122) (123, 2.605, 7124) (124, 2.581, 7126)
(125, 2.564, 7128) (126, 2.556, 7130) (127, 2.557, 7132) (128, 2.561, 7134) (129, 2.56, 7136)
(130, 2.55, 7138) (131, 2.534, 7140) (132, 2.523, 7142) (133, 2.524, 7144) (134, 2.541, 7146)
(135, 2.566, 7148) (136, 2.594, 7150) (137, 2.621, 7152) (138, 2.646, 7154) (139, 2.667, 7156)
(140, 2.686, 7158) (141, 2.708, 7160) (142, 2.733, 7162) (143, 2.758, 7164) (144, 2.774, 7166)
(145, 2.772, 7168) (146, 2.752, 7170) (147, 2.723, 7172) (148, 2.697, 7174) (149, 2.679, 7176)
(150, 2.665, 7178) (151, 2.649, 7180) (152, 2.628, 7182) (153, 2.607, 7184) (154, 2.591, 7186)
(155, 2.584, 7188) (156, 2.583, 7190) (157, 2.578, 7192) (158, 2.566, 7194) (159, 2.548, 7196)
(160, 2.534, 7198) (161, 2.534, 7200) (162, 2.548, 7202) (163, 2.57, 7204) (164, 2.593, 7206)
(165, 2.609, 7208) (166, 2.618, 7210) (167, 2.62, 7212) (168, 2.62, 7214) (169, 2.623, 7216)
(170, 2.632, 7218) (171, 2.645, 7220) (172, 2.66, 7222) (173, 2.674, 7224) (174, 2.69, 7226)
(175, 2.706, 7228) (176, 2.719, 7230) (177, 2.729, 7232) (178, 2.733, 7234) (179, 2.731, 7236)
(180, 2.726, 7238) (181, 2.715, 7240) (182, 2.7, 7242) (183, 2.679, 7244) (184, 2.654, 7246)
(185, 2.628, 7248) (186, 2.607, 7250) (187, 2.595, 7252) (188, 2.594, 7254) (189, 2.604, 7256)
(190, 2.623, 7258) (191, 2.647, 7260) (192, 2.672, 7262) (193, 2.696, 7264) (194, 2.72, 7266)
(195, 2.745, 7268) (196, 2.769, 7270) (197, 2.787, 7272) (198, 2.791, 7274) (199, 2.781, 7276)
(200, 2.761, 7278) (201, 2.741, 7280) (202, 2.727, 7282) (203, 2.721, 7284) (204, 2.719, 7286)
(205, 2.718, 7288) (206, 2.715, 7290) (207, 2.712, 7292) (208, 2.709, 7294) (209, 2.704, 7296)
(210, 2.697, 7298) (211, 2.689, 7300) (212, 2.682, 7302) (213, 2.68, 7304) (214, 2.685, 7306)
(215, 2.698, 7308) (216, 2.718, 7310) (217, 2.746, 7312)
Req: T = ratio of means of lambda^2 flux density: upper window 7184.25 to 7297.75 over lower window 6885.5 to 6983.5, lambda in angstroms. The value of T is 1.04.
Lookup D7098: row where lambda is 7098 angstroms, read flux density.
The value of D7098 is 2.568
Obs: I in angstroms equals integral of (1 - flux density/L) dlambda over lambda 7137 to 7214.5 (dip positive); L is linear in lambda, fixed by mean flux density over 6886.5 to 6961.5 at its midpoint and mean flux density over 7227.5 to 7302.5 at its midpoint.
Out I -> 2.9 angstroms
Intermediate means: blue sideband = 2.8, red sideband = 2.7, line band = 2.62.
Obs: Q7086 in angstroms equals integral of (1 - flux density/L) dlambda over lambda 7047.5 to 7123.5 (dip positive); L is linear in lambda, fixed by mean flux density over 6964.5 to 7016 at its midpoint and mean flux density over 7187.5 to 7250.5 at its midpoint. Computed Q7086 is 1.84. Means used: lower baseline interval 2.82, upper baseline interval 2.64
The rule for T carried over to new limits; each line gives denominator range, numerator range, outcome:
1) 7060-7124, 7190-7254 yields 1.04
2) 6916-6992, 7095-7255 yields 1.00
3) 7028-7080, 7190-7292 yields 1.01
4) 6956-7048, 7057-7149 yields 0.96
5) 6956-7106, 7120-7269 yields 1.00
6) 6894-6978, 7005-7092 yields 1.02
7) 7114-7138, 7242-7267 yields 1.06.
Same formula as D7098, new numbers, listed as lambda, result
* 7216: 2.623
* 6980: 2.806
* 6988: 2.841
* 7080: 2.646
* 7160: 2.708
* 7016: 2.817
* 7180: 2.649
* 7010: 2.808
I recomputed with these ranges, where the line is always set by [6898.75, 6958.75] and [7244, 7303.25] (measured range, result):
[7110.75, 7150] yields 2.1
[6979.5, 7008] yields -0.8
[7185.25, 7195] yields 0.5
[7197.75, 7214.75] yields 0.8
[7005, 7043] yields -0.2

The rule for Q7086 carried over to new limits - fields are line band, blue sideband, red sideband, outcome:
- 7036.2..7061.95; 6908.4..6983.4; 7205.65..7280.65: -0.94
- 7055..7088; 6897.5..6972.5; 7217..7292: 0.40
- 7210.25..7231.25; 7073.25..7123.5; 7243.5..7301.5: 0.10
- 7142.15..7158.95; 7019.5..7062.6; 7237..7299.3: 0.92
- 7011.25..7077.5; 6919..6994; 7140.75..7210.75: -1.32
